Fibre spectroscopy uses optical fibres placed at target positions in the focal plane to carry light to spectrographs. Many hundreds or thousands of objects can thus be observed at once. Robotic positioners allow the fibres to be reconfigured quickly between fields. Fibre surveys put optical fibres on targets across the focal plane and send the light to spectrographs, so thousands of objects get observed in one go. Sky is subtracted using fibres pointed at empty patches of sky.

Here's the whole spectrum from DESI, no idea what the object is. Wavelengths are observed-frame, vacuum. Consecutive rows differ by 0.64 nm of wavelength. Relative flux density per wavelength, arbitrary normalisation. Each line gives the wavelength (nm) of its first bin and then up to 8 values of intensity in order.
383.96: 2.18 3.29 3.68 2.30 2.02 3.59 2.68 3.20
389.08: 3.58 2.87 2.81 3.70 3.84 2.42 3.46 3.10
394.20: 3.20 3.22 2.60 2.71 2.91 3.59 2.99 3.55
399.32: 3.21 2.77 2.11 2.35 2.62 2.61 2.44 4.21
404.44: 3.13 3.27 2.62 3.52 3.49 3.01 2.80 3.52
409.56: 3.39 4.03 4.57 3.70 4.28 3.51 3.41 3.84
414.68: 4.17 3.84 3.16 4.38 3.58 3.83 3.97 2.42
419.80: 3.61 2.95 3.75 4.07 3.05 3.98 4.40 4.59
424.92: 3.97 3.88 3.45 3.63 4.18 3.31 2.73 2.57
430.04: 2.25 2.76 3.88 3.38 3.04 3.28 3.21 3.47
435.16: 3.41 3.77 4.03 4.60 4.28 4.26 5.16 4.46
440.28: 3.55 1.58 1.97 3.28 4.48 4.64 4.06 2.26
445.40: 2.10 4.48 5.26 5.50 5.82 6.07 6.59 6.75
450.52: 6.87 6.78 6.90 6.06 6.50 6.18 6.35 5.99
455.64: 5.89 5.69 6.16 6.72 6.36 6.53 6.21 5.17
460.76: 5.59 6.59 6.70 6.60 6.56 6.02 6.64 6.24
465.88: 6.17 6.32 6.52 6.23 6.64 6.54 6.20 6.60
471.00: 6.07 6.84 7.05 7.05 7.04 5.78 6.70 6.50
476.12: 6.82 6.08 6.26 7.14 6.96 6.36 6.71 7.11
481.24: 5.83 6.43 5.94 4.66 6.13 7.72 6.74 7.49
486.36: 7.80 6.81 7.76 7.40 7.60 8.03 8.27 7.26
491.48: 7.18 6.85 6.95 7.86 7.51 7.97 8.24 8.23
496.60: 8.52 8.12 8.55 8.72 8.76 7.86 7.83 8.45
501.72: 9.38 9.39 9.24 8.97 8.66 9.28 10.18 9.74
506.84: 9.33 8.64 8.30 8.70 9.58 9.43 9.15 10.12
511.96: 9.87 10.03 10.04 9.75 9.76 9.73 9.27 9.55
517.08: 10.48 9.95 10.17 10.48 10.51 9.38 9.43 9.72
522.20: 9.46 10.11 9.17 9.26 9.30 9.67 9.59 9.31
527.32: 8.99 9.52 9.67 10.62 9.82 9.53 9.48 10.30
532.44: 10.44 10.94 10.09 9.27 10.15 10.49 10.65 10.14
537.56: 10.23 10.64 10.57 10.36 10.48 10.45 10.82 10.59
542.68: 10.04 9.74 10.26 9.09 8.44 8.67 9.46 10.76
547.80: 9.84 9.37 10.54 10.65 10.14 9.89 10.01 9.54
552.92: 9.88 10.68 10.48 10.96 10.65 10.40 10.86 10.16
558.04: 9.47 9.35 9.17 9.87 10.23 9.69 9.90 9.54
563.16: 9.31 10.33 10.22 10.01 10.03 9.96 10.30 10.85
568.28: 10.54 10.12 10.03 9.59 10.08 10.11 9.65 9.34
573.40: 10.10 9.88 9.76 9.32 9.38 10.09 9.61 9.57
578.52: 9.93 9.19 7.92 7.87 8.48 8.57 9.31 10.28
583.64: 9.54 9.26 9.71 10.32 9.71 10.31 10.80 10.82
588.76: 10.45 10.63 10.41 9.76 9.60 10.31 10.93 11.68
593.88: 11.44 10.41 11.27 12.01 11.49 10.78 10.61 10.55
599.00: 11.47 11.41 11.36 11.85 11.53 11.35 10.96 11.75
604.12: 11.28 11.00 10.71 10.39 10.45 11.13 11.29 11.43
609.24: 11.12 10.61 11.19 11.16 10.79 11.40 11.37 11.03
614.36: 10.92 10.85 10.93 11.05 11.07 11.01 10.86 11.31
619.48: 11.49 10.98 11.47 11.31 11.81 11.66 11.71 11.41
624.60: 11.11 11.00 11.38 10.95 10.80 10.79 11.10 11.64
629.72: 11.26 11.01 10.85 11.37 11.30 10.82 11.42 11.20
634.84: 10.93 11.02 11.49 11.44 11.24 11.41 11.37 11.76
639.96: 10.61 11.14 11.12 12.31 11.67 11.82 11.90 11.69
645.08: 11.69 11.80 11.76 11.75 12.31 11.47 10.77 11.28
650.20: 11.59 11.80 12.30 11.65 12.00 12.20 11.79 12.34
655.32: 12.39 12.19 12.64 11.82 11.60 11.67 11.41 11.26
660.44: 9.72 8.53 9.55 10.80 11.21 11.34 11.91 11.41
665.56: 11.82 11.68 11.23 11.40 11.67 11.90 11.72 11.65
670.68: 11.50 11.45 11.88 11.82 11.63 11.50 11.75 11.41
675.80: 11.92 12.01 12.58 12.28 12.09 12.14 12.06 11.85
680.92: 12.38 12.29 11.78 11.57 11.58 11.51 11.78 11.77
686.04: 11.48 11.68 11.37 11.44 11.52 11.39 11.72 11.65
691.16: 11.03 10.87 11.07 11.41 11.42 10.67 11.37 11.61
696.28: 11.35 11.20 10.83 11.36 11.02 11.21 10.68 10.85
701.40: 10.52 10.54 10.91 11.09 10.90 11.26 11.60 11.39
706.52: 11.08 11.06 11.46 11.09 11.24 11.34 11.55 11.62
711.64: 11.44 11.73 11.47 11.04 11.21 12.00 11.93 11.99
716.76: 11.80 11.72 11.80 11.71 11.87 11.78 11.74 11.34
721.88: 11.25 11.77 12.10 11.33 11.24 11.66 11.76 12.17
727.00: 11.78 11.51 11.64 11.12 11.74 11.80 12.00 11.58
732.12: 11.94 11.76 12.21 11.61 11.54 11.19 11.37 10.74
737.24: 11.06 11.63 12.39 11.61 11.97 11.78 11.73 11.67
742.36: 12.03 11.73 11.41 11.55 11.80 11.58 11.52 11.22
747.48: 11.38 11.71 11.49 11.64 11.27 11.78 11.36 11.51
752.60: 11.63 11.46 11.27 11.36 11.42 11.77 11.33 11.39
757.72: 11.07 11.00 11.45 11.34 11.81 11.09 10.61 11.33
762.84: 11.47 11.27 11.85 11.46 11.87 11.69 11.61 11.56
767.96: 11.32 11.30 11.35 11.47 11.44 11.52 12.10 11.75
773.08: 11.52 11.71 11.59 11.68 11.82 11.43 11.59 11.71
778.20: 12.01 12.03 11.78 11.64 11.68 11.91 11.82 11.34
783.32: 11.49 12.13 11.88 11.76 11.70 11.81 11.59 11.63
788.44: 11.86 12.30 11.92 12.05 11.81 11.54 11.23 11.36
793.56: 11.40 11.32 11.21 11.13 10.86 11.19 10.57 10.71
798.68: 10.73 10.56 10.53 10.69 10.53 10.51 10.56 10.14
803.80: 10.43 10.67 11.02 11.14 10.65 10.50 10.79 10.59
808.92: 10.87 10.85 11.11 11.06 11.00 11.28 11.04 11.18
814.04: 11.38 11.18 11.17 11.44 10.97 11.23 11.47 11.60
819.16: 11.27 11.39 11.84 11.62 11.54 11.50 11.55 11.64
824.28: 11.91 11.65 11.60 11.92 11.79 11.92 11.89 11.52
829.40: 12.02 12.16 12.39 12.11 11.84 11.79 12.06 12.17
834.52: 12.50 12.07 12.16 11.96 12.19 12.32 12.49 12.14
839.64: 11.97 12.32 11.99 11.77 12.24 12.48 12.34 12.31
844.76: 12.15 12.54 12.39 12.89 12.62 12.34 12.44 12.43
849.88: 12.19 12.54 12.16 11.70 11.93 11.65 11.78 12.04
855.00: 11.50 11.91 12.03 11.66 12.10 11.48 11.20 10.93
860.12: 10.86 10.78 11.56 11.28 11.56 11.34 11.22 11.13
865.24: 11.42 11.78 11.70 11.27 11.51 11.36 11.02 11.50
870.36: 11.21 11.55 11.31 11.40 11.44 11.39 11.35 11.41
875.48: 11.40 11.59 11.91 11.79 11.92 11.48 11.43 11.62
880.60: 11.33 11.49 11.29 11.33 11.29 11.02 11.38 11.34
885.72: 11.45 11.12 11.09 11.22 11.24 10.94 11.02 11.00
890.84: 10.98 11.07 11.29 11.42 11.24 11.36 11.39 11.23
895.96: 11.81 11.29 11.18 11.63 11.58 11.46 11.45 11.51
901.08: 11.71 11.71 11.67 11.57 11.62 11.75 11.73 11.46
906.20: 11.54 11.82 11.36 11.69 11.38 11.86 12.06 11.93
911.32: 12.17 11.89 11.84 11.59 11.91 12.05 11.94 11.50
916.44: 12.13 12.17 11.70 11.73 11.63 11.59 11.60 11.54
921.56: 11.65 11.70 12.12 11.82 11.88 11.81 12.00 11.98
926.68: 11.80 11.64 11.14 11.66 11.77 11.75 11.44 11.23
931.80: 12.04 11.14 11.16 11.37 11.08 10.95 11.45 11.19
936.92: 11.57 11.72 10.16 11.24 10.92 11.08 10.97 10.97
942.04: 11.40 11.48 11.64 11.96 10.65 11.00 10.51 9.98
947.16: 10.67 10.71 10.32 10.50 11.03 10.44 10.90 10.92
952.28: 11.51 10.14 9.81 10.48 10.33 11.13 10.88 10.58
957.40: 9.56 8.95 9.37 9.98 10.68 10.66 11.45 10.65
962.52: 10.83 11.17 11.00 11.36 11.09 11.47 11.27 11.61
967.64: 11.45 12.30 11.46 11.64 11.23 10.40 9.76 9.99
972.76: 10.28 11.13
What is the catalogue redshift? 0.122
